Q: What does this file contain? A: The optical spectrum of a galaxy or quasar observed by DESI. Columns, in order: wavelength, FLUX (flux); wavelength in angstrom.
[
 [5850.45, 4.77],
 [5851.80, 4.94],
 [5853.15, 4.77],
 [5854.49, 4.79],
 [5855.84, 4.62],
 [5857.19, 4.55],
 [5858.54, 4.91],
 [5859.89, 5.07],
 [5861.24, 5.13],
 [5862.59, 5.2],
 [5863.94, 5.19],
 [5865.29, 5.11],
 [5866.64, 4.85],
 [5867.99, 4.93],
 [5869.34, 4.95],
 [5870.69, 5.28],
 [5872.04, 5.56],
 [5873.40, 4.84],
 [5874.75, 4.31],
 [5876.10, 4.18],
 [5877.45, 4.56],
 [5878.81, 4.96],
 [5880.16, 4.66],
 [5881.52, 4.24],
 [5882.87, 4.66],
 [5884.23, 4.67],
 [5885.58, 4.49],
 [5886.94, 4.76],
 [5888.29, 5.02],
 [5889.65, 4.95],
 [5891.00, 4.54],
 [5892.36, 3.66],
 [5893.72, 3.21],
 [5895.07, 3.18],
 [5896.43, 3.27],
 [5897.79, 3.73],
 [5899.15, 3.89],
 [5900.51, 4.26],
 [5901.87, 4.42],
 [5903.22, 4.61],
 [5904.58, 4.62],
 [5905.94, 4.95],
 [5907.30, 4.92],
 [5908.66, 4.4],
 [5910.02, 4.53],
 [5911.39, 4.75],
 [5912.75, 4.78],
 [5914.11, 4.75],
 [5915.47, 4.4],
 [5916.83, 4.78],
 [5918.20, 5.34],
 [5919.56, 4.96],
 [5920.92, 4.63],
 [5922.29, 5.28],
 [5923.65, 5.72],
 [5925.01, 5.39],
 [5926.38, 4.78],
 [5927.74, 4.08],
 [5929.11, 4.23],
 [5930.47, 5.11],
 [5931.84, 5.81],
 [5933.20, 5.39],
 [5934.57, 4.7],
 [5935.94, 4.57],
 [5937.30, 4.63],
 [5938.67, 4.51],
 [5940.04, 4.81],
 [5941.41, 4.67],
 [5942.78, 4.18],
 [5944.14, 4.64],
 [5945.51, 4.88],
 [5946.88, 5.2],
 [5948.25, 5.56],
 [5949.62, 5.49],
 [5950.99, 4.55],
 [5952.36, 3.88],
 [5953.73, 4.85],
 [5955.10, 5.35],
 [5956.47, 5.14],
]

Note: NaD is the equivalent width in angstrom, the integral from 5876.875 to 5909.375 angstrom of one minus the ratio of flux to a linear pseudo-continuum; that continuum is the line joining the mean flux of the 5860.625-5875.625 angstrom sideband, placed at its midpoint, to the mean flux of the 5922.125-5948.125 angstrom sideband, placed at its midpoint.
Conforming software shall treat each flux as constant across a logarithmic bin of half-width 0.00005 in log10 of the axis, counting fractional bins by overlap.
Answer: 3.99 angstrom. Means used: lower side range 5.02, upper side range 4.88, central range 4.36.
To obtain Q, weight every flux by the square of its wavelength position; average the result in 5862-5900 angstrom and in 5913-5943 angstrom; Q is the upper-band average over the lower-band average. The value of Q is 1.1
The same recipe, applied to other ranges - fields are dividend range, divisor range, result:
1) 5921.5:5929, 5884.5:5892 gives 1.07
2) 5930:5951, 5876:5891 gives 1.08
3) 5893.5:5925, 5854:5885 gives 0.95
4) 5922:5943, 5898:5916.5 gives 1.08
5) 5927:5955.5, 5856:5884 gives 1.02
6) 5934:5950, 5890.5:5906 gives 1.22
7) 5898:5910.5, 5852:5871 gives 0.92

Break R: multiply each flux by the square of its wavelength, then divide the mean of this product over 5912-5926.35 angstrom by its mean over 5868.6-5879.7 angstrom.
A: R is 1.0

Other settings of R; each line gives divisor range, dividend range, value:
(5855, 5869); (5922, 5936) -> 1.04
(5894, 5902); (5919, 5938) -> 1.34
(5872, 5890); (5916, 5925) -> 1.11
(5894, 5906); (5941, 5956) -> 1.22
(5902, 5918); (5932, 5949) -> 1.04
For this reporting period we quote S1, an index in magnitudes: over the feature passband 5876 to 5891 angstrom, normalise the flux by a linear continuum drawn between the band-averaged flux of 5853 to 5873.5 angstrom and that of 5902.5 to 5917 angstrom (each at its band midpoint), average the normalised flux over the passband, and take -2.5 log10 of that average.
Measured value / 0.04 mag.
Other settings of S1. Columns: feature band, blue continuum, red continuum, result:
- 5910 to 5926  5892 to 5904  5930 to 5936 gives -0.08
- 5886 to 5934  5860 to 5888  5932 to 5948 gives 0.05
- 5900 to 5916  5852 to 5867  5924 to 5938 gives 0.06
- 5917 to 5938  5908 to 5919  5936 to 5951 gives -0.04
